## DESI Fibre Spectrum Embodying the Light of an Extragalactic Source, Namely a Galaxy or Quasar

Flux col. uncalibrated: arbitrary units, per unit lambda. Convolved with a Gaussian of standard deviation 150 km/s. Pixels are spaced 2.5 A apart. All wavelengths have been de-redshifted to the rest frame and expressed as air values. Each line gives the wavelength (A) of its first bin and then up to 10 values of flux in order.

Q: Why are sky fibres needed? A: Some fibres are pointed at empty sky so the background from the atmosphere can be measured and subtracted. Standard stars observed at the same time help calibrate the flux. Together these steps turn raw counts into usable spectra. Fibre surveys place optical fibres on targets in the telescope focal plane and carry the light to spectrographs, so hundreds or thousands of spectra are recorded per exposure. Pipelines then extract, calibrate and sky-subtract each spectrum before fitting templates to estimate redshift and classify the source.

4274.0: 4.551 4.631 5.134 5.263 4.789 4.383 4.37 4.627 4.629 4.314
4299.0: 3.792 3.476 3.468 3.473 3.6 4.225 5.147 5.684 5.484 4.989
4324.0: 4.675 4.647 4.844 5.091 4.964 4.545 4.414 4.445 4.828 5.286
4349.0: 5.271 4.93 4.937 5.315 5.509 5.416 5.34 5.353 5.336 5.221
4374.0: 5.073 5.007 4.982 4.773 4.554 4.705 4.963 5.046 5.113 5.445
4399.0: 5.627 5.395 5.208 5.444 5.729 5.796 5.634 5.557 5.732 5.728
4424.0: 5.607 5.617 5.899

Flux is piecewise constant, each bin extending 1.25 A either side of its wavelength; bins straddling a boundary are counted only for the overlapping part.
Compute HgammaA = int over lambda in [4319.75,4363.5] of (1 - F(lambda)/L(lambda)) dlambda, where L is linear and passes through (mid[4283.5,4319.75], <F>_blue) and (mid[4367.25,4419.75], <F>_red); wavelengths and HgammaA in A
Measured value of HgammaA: -2.06 A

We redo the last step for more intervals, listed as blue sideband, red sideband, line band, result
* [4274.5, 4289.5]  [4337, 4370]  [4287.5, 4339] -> 4.3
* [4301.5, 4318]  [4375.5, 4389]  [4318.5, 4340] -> -2.2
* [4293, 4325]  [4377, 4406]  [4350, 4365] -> -1.4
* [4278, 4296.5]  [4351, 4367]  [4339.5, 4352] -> 0.6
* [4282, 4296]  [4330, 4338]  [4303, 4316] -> 1.7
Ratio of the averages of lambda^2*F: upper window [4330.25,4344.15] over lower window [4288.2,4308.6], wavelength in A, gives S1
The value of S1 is 1.2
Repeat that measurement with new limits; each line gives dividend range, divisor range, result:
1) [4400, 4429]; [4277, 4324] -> 1.31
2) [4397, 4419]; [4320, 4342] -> 1.21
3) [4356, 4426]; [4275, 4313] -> 1.30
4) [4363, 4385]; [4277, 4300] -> 1.15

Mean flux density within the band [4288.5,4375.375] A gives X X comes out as 4.77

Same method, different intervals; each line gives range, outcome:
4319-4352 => 4.86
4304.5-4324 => 4.61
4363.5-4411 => 5.18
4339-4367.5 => 5.11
